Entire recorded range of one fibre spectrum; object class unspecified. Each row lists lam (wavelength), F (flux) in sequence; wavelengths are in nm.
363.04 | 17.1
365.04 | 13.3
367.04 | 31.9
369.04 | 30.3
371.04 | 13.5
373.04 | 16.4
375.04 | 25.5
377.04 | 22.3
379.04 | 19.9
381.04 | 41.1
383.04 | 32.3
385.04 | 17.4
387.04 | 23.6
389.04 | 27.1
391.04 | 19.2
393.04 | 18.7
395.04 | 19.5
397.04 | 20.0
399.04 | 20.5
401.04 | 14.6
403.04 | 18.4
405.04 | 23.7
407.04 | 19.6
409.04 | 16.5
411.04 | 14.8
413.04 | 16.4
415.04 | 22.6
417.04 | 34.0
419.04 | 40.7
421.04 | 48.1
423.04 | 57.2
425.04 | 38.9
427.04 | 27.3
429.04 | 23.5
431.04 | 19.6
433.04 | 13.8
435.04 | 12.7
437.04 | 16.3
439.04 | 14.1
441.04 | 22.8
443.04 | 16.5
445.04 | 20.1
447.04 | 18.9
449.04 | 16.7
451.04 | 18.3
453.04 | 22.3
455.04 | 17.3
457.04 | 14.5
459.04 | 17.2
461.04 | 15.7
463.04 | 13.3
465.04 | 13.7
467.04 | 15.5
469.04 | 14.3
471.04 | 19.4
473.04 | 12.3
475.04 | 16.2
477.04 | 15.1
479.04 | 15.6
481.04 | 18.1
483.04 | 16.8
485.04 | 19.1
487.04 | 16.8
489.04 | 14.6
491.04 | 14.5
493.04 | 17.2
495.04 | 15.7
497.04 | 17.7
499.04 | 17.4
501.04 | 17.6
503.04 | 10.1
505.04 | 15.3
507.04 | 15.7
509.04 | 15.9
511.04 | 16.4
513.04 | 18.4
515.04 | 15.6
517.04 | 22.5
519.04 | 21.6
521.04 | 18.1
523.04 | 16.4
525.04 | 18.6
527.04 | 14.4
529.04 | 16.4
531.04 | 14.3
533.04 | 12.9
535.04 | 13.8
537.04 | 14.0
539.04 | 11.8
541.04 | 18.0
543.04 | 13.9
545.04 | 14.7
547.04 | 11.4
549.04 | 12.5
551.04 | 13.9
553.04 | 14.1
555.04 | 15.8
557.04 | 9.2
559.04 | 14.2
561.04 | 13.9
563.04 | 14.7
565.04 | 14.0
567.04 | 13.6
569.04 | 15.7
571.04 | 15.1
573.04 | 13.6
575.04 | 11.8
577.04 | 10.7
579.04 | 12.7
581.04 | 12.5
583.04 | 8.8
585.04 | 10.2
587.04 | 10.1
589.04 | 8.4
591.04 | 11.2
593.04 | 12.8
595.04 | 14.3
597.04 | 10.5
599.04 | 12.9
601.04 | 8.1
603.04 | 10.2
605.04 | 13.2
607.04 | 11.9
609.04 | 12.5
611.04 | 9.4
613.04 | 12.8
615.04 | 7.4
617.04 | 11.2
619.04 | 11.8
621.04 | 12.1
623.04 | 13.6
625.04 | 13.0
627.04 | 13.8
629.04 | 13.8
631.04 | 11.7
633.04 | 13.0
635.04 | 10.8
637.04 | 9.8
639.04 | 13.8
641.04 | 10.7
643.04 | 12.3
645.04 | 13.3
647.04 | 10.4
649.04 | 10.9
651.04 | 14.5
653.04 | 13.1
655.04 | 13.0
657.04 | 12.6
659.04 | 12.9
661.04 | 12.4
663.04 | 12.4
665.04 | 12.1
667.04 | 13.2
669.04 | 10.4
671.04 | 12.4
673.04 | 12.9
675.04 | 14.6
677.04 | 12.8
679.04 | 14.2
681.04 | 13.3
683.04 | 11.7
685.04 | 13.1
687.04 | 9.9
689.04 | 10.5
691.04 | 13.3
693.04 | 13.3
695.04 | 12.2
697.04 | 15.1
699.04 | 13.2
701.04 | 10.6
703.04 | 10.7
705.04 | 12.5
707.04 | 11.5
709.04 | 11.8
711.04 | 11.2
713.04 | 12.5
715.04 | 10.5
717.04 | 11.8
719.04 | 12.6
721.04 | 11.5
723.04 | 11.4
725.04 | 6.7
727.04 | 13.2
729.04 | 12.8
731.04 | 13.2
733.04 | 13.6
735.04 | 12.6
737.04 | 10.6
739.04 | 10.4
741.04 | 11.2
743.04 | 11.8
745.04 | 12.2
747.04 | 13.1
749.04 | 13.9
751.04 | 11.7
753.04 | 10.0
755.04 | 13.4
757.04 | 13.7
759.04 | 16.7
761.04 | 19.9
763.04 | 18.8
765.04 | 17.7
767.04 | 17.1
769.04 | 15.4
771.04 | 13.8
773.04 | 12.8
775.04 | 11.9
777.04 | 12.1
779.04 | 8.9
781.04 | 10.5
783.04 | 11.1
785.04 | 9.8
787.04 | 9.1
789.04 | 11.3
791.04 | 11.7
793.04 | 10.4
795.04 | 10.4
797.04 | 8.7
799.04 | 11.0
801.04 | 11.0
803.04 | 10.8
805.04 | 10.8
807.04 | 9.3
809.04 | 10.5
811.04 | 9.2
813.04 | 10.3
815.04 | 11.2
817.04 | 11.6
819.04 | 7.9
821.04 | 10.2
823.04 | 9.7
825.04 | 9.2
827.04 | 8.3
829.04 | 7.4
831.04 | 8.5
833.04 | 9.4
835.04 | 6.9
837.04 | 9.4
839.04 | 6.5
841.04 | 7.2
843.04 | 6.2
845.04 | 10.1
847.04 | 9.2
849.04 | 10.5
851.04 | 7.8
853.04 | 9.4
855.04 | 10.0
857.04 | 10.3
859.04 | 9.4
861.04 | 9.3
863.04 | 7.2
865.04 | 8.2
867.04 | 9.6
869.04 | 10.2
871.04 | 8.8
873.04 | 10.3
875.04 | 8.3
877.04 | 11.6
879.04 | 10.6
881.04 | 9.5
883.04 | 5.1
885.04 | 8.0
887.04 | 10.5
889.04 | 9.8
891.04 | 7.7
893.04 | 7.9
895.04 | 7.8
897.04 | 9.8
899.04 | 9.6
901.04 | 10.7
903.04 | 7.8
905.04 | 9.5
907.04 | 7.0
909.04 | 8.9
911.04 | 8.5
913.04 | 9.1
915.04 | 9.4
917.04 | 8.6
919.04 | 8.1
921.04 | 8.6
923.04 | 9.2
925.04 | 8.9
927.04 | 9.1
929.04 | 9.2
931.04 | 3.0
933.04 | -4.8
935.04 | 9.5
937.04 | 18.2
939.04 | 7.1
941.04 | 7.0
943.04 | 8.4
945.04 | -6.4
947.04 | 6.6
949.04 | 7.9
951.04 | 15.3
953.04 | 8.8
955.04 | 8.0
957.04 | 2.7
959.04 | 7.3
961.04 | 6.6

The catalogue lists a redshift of 1.730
